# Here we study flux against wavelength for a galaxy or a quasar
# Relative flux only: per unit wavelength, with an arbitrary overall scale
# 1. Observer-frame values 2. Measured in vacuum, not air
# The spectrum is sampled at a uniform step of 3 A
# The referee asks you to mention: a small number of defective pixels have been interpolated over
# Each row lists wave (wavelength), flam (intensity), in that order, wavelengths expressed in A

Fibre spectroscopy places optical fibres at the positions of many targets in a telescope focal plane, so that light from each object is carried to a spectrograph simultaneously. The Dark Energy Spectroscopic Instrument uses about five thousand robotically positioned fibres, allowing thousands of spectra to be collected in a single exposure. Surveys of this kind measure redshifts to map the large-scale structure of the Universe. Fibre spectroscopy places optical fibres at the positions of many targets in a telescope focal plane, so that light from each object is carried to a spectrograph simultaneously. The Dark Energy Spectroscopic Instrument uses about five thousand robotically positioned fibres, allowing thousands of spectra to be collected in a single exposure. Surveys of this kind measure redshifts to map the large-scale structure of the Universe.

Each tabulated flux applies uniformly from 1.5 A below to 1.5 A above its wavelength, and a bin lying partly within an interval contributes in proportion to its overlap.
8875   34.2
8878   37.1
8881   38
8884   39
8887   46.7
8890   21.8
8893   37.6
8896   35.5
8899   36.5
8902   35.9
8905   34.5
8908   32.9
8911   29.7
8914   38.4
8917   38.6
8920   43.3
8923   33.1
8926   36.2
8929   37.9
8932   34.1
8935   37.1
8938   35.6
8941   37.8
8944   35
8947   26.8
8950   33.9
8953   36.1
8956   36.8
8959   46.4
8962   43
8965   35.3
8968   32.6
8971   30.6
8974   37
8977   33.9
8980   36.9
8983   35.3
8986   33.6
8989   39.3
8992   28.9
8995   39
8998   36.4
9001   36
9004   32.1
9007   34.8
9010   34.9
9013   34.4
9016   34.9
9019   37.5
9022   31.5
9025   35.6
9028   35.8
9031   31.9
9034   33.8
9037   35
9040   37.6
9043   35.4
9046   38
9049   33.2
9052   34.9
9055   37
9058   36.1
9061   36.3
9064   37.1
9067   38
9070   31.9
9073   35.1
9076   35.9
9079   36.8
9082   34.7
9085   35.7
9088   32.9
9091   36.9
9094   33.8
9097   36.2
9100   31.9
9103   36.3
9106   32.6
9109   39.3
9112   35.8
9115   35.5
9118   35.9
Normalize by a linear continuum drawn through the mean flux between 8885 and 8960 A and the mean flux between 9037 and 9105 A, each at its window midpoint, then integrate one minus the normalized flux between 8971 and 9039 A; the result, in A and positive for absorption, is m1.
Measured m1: 1.5 A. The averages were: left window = 35.9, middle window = 34.9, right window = 35.5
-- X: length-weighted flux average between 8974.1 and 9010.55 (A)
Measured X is 35.2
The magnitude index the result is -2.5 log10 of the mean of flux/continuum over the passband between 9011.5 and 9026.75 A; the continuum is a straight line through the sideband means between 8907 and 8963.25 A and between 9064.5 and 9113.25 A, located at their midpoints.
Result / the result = 0.031 mag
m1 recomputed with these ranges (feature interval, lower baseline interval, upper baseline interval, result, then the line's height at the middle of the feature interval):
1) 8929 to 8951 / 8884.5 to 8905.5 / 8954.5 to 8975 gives 1.3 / 36.8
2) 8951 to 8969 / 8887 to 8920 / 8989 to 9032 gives -1.8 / 34.9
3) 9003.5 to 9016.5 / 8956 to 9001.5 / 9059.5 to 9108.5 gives 0.6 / 36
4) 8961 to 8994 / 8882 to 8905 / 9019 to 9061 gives 0.5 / 35.6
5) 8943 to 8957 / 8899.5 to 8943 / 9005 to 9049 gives 0.9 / 35.8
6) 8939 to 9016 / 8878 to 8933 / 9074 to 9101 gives 0.5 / 35.7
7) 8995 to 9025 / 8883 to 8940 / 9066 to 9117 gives 0.5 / 35.6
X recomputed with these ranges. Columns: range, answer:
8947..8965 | 37.9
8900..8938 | 36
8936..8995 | 35.6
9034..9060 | 35.8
